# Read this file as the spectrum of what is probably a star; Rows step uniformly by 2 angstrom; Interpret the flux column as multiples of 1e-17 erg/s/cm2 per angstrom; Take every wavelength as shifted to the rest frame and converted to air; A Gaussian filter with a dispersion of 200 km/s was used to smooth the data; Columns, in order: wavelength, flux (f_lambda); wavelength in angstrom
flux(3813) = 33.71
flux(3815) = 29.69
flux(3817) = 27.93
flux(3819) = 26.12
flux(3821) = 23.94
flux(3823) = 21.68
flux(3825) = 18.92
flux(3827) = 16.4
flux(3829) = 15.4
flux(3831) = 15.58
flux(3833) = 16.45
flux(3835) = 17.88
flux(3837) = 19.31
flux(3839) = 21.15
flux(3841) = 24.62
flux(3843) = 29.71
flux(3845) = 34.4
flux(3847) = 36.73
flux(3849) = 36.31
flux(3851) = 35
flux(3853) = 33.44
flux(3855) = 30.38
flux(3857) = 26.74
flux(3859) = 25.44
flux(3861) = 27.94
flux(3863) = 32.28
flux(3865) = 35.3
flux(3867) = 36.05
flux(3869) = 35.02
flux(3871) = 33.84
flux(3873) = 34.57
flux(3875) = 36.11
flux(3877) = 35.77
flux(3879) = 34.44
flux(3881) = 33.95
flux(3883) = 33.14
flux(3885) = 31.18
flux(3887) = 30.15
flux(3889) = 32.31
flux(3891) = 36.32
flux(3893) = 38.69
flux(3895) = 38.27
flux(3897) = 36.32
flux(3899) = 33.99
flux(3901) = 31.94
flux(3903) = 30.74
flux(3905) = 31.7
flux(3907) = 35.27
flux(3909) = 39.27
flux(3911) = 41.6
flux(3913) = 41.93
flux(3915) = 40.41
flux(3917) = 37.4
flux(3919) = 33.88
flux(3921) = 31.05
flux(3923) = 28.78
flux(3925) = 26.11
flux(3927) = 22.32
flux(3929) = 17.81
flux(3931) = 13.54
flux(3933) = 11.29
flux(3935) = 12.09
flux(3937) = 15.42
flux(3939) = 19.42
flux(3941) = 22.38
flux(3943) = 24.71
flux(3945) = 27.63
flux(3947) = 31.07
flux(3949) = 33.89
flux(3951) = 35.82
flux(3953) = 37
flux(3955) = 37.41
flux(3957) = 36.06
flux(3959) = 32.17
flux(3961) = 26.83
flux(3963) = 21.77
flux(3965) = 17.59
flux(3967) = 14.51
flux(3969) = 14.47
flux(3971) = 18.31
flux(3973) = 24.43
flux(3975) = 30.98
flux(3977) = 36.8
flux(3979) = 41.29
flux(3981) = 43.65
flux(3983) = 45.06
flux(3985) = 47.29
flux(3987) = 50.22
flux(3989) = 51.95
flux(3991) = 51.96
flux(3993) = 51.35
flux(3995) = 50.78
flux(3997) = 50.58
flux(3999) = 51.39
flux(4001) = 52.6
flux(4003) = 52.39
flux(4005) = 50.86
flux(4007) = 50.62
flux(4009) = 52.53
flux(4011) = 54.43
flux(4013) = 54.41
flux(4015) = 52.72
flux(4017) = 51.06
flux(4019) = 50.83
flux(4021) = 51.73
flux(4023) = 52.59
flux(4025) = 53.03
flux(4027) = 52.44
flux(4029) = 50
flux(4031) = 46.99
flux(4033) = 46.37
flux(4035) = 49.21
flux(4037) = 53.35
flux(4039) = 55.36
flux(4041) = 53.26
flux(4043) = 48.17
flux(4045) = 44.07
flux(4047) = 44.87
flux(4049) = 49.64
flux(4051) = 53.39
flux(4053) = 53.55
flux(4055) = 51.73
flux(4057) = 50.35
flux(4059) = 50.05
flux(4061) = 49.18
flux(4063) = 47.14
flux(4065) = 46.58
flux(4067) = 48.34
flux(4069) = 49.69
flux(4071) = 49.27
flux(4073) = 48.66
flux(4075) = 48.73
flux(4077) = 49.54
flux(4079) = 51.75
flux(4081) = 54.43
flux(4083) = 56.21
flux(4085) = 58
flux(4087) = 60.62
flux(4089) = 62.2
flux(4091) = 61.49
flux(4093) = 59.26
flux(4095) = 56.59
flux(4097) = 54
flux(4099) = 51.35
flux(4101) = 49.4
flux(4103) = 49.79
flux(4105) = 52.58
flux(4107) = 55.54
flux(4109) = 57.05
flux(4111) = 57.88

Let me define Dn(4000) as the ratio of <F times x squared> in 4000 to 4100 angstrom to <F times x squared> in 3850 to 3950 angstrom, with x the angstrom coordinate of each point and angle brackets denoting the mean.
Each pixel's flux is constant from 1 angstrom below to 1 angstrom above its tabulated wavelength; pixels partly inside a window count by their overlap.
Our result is 1.82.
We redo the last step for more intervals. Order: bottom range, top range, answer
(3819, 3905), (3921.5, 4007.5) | 1.18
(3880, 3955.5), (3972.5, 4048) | 1.69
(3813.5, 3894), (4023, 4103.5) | 1.98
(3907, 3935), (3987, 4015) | 1.85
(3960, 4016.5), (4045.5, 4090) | 1.28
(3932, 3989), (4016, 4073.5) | 1.78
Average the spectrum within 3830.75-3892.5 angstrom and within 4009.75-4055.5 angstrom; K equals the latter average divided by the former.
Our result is 1.67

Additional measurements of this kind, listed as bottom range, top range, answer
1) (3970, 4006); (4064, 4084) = 1.13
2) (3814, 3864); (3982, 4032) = 1.99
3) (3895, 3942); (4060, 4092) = 1.84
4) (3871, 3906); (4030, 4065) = 1.46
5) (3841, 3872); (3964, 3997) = 1.16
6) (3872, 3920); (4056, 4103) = 1.49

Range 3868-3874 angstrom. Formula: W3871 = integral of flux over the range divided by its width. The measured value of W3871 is 34.5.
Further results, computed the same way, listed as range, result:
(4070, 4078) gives 49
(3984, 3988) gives 48.8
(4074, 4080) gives 50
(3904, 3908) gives 33.5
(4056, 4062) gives 49.9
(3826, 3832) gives 15.8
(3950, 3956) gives 36.7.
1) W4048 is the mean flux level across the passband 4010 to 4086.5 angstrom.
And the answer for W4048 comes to 50.9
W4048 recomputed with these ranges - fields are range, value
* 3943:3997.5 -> 35.3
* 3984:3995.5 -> 50.6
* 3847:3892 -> 33.1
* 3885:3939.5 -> 30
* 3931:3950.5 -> 21.9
